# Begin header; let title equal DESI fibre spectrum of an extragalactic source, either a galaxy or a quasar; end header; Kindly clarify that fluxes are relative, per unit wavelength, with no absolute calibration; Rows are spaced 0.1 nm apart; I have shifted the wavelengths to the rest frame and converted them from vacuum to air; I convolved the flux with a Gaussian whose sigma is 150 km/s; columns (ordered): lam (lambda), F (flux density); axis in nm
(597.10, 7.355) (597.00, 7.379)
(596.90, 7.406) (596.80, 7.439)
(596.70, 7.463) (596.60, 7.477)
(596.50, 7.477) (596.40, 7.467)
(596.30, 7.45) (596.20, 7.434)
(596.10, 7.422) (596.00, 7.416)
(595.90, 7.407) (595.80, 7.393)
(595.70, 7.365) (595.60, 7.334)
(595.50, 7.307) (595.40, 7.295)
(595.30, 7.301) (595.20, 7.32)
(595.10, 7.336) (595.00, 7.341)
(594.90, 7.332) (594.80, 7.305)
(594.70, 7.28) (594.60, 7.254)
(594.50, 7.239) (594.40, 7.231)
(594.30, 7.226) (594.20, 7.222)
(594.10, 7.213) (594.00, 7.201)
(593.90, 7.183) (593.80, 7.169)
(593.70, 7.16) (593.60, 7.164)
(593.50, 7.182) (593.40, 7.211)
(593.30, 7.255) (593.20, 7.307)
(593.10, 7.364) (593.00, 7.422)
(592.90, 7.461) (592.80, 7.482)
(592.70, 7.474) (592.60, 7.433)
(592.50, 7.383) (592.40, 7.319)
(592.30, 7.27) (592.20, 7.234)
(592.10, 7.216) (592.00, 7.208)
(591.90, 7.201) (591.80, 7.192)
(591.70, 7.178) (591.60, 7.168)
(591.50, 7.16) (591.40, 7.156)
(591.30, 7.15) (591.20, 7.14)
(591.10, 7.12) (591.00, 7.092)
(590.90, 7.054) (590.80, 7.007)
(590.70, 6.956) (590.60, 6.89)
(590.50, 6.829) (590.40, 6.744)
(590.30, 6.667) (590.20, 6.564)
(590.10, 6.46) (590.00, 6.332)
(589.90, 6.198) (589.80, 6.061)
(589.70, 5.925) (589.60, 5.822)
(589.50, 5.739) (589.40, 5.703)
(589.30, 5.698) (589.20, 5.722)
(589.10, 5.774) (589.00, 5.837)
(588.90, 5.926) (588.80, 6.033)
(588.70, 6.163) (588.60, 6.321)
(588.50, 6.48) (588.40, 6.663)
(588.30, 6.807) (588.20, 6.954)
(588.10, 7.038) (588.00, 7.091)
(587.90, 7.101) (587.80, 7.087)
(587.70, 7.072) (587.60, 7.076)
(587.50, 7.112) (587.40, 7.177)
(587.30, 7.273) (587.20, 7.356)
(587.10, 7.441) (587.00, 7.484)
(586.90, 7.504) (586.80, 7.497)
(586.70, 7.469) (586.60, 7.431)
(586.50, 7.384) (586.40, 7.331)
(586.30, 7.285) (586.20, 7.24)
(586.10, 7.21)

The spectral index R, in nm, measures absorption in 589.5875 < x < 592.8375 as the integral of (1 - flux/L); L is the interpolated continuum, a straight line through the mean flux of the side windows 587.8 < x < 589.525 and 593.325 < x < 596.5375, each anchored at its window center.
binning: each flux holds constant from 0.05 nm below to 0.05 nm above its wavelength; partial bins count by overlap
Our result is -0.11 nm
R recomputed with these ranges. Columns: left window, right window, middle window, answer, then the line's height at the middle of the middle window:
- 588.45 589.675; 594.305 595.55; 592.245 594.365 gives -0.116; 6.92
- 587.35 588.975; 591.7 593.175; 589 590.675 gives 0.187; 6.97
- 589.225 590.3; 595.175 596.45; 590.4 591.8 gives -0.154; 6.36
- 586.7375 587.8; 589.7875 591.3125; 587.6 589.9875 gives 0.246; 7.05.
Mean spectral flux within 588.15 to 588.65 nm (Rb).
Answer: 6.65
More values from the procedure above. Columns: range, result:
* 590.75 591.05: 7.05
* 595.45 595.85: 7.35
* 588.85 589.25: 5.81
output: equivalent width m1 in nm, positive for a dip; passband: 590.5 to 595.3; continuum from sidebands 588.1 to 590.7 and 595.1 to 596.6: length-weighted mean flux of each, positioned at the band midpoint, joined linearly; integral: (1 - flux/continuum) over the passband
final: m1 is -0.25 nm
